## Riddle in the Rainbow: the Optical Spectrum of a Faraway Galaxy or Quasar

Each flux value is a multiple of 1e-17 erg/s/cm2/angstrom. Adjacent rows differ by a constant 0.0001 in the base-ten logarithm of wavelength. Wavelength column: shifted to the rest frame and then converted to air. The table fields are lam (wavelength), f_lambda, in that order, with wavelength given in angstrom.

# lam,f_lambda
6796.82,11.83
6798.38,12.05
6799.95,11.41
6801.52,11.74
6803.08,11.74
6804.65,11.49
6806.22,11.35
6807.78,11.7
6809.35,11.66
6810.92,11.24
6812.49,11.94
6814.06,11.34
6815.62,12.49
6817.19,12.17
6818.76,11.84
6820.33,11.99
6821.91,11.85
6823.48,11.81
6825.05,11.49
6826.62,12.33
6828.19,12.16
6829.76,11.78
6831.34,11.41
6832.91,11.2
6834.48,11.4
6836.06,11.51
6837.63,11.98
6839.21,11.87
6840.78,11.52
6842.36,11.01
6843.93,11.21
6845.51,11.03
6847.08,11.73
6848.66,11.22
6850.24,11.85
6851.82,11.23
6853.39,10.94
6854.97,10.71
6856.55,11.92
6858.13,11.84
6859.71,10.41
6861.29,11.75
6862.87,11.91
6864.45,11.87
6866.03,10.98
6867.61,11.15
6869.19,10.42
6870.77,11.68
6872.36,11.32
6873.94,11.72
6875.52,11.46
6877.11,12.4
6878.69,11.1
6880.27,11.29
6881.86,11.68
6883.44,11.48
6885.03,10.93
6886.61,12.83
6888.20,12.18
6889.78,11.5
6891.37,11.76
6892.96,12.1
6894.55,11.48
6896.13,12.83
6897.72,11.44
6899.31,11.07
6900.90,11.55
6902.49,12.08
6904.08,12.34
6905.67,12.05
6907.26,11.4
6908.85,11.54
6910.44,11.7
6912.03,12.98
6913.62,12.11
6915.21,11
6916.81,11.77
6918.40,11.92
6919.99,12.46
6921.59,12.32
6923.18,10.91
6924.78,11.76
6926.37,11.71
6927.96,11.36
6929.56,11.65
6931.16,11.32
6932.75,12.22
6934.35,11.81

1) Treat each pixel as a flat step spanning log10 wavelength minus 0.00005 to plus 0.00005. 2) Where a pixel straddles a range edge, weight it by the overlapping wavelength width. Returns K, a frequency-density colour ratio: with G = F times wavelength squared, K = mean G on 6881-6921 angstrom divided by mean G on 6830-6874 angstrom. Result 1.06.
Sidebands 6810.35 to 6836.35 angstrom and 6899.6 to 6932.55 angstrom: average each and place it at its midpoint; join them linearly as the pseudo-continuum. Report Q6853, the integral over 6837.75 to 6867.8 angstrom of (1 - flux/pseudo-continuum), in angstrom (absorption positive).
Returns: 1.0 angstrom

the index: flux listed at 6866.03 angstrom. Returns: 10.98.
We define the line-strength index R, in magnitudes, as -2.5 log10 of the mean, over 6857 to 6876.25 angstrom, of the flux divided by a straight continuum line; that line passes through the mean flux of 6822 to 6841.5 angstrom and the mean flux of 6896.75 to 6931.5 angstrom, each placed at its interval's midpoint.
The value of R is 0.03 mag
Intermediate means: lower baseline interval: 11.7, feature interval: 11.4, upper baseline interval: 11.8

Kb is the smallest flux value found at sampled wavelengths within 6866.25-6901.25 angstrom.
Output 10.42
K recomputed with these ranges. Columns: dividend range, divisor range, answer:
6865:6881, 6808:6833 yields 0.98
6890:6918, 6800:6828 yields 1.03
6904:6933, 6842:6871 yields 1.06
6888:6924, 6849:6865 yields 1.05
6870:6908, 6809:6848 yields 1.02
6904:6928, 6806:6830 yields 1.03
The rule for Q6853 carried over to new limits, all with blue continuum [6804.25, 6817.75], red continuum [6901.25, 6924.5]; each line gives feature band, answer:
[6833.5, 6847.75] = 0.4 angstrom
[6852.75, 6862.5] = 0.4 angstrom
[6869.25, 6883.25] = 0.4 angstrom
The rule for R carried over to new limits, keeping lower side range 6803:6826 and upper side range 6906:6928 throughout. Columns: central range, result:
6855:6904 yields 0.017 mag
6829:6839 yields 0.019 mag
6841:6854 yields 0.044 mag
